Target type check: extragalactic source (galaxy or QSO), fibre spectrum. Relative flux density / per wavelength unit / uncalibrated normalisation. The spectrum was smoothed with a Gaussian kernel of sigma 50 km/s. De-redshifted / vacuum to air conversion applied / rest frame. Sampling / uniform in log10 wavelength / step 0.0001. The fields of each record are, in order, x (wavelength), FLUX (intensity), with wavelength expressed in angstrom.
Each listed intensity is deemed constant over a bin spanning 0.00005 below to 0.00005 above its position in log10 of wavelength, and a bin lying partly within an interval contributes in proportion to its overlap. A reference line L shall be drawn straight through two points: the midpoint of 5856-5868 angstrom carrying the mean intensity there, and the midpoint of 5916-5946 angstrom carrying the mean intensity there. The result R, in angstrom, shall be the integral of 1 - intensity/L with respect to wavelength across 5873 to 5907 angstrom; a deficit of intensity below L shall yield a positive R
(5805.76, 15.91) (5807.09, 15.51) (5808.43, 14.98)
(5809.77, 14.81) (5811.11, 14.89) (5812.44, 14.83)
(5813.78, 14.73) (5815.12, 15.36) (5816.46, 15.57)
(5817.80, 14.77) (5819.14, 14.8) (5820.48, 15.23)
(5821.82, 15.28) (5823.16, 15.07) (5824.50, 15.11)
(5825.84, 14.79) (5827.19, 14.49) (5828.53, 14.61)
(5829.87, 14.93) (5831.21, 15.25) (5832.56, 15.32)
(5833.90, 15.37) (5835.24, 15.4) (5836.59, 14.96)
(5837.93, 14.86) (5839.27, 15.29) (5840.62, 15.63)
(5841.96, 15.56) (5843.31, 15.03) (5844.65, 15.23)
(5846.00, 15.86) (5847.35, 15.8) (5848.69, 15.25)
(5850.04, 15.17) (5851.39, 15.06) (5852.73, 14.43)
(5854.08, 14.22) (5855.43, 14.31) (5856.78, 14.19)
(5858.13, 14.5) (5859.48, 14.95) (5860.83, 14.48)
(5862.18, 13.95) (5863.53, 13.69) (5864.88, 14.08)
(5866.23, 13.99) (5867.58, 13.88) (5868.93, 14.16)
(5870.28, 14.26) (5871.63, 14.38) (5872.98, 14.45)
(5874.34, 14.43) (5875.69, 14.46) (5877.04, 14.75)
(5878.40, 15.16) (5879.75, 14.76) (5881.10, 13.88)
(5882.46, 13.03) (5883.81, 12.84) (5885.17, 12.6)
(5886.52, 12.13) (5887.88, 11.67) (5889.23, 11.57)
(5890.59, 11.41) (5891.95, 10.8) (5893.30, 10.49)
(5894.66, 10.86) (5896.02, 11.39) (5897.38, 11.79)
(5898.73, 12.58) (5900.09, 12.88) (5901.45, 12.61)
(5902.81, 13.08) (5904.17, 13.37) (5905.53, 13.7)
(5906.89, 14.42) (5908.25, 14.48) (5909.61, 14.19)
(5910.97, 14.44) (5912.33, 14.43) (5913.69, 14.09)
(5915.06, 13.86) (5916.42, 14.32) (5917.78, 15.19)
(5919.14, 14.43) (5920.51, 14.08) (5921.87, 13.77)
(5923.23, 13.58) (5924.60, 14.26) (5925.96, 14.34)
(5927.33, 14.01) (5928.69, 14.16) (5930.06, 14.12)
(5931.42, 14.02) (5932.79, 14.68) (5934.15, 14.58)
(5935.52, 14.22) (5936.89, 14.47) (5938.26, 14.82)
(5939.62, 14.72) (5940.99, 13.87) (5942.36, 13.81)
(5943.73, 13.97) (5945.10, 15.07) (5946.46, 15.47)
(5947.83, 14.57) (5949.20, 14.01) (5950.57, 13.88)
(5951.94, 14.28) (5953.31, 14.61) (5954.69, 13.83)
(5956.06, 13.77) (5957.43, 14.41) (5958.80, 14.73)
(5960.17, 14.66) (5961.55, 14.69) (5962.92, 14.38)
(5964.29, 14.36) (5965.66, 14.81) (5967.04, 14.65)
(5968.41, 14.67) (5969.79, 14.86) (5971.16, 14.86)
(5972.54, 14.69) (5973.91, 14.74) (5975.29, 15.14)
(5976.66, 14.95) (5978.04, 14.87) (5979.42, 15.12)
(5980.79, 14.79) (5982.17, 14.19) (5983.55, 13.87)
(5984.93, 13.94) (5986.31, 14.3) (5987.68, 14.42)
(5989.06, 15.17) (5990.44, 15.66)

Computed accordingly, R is 3.4 angstrom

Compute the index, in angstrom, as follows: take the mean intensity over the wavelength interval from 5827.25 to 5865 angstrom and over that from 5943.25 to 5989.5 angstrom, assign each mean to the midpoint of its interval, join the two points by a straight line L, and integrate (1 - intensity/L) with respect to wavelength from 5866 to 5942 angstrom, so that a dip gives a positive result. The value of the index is 5.7 angstrom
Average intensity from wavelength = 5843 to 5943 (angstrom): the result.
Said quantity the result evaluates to 13.9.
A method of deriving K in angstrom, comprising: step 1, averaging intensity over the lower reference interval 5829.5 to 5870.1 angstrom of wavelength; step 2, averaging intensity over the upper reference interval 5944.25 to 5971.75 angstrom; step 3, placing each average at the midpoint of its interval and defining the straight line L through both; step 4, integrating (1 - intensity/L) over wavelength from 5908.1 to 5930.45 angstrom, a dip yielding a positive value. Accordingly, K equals 0.63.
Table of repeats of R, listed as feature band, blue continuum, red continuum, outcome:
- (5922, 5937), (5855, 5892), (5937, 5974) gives 0.0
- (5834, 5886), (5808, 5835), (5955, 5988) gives 1.2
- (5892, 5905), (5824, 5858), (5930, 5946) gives 2.3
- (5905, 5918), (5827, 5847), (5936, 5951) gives 0.3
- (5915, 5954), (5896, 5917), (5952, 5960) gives -1.0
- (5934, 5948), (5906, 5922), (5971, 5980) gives 0.1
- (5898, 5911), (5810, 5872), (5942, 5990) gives 1.0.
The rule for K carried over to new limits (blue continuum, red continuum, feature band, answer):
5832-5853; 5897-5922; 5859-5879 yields 0.5 angstrom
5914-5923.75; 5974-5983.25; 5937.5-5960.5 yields 0.2 angstrom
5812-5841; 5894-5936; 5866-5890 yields 1.1 angstrom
